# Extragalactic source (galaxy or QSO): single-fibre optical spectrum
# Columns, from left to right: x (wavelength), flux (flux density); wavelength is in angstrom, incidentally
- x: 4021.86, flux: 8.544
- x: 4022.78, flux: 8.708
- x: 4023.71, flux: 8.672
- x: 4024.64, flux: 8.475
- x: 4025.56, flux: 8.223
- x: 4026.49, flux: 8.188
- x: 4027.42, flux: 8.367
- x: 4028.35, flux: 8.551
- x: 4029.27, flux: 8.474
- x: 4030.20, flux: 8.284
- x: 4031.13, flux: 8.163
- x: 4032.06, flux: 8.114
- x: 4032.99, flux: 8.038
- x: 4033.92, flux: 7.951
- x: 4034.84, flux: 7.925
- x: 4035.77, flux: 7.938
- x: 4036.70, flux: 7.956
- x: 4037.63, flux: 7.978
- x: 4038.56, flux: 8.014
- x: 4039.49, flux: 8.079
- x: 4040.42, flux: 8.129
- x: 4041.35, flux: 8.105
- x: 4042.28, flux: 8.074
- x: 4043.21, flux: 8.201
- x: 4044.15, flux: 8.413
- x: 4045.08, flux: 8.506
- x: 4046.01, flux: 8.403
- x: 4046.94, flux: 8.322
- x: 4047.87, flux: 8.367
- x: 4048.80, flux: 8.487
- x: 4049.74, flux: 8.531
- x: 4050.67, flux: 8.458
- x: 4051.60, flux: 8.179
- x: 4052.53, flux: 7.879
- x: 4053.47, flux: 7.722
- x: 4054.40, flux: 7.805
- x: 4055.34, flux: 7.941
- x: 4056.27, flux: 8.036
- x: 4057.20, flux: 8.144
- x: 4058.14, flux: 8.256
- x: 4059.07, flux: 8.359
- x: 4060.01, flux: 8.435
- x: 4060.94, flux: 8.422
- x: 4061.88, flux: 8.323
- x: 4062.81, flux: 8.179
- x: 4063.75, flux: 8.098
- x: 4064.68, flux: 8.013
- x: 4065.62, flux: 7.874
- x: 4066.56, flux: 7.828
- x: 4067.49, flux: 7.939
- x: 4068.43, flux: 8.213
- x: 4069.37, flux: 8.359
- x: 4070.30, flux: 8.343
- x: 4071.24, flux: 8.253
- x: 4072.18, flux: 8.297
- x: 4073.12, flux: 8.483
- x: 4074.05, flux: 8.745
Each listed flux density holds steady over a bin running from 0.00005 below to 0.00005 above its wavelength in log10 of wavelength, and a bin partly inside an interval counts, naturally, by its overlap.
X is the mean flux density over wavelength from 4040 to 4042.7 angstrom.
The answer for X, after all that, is 8.11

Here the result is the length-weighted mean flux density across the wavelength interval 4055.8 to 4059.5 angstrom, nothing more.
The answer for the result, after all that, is 8.21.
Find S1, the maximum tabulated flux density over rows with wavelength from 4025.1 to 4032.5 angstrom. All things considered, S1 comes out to 8.551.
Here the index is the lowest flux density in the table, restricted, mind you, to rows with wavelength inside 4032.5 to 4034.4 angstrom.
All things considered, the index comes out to 7.951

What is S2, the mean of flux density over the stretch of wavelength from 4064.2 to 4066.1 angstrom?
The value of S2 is 7.94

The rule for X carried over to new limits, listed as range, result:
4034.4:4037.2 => 7.93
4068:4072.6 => 8.29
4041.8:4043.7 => 8.11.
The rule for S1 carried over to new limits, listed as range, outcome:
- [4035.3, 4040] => 8.079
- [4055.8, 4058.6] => 8.256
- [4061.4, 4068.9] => 8.323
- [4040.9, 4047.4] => 8.506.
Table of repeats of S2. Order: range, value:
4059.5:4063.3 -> 8.33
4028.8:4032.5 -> 8.27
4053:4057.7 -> 7.92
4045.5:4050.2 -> 8.42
